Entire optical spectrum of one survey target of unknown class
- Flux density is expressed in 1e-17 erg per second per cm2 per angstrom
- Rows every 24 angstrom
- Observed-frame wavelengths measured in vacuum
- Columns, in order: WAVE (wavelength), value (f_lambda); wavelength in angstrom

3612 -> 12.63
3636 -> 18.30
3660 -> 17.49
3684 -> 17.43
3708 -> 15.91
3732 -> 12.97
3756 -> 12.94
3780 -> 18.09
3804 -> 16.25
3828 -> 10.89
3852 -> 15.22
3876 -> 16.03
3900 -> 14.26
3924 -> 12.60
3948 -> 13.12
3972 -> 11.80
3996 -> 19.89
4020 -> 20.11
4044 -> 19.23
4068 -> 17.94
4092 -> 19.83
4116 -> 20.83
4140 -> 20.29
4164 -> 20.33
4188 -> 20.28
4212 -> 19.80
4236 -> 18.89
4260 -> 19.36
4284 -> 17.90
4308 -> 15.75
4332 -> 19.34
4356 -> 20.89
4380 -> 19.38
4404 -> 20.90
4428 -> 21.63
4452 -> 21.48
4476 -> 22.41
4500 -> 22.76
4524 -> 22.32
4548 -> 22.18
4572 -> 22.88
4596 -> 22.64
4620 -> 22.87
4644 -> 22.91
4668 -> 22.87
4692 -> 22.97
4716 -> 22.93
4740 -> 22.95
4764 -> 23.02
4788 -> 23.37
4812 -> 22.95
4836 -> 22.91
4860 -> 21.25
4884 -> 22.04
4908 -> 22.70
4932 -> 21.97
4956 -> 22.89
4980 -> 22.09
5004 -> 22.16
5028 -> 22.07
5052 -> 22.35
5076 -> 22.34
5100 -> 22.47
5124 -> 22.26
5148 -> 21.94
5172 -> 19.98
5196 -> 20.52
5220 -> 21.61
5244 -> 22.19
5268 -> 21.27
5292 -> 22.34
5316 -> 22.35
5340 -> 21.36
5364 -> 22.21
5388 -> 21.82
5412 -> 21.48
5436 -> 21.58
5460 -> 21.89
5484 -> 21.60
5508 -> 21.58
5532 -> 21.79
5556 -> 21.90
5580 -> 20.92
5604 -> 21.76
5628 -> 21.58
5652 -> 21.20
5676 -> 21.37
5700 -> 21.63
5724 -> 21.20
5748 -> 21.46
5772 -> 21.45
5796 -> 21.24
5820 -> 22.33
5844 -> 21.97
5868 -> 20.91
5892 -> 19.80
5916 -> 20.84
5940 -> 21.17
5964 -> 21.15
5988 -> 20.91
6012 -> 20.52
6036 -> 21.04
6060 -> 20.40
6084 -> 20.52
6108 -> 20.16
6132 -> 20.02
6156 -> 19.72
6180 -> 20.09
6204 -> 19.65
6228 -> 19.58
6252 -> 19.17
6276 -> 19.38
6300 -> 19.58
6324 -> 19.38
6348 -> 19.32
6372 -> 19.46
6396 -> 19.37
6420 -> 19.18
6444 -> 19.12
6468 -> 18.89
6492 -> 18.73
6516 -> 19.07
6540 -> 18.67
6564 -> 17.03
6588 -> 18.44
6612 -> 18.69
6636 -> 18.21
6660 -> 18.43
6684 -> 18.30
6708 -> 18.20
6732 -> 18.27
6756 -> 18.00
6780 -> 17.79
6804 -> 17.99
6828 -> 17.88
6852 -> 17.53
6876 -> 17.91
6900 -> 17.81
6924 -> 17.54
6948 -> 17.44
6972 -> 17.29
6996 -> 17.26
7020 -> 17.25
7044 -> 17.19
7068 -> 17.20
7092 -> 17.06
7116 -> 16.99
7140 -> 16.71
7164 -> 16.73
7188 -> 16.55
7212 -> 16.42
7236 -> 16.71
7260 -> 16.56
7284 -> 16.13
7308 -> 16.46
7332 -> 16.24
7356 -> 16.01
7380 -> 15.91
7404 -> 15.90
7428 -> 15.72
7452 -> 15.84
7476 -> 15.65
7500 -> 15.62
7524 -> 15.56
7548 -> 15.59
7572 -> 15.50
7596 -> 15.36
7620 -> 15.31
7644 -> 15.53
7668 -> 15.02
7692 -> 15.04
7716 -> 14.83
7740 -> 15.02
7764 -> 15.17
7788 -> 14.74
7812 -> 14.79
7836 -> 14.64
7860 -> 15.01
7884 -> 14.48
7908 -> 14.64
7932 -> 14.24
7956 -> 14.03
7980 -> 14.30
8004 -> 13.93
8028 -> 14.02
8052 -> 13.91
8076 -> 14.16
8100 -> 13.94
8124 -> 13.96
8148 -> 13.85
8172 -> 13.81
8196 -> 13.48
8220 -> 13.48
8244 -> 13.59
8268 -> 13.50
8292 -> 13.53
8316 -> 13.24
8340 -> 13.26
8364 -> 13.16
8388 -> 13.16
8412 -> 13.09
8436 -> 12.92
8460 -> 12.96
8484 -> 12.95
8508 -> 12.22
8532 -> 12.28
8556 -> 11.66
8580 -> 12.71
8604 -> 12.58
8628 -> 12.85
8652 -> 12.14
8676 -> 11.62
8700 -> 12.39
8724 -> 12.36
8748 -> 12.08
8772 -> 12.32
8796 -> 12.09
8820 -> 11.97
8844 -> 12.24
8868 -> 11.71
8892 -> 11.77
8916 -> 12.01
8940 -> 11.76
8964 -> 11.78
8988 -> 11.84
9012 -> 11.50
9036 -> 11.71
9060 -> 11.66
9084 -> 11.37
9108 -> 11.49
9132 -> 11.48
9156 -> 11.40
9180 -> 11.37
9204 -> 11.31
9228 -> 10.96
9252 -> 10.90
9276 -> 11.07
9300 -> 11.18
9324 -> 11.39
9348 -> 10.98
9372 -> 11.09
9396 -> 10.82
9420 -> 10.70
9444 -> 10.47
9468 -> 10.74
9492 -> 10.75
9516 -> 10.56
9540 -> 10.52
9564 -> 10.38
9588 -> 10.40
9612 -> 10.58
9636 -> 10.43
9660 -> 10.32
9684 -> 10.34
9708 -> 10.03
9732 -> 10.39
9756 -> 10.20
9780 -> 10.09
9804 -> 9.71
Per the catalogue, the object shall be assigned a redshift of 0.000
